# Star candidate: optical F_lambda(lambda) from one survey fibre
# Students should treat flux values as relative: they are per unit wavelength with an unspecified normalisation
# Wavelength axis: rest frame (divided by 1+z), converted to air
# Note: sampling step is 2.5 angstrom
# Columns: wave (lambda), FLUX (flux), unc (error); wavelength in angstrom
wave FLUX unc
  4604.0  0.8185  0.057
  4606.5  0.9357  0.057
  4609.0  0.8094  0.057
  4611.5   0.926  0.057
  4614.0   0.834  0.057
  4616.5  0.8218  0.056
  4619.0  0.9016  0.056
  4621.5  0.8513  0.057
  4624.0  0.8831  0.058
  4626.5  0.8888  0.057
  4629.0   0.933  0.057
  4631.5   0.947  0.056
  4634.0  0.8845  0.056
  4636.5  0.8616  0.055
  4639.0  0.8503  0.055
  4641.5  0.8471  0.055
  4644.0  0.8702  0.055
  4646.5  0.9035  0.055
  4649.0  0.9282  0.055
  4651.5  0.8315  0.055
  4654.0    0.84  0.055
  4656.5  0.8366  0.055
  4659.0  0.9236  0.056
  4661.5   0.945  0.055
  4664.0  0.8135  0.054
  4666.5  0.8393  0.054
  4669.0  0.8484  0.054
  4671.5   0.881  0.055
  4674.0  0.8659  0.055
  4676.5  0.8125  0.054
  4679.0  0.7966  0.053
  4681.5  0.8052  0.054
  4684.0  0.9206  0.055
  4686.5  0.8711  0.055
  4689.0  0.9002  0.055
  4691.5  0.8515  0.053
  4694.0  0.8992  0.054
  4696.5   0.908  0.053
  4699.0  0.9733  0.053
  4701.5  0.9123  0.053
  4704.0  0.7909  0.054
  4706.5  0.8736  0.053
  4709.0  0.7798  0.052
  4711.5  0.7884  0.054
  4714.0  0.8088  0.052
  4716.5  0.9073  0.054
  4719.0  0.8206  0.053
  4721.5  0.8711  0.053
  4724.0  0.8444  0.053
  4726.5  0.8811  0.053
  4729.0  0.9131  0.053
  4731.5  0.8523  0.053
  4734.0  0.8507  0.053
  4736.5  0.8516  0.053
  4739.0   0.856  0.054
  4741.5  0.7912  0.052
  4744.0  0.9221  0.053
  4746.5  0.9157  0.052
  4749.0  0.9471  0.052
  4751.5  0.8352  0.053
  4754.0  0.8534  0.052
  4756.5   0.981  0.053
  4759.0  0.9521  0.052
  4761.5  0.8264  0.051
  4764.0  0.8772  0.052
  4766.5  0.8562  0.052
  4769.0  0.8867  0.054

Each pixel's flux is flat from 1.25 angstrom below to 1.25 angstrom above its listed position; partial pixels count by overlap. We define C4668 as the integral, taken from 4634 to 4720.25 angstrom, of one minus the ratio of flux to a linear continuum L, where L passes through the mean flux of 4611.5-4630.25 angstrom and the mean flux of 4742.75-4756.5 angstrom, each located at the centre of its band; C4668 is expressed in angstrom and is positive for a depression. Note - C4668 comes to 2.5 angstrom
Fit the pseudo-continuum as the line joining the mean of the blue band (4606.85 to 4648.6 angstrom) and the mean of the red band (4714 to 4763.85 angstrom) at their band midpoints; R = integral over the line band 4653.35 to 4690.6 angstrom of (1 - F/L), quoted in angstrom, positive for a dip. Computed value 0.7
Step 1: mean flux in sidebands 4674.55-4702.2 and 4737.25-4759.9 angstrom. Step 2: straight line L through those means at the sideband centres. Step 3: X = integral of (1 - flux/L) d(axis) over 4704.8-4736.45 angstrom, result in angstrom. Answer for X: 1.32 angstrom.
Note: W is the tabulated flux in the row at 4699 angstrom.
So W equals 0.9733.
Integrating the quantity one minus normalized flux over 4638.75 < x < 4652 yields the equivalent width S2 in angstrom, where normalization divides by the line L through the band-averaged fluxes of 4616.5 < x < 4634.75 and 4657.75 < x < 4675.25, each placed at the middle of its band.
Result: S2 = 0.1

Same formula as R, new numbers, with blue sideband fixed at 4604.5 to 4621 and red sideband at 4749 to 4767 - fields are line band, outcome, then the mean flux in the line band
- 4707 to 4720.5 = 0.9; 0.825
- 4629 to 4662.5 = -0.4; 0.884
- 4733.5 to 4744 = 0.5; 0.847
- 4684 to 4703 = -0.5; 0.902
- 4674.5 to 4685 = 0.5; 0.834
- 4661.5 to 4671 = 0.3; 0.852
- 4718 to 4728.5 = 0.3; 0.859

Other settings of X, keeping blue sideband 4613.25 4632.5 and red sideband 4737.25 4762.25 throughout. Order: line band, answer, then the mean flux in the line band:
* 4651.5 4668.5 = 0.42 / 0.863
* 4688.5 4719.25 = 0.81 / 0.863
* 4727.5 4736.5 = 0.19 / 0.869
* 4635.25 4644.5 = 0.29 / 0.856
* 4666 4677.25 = 0.42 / 0.852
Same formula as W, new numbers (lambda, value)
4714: 0.8088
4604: 0.8185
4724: 0.8444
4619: 0.9016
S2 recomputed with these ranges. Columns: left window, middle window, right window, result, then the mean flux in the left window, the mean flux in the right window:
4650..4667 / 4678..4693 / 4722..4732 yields 0.1 angstrom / 0.863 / 0.874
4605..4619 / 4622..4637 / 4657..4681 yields -0.6 angstrom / 0.868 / 0.856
